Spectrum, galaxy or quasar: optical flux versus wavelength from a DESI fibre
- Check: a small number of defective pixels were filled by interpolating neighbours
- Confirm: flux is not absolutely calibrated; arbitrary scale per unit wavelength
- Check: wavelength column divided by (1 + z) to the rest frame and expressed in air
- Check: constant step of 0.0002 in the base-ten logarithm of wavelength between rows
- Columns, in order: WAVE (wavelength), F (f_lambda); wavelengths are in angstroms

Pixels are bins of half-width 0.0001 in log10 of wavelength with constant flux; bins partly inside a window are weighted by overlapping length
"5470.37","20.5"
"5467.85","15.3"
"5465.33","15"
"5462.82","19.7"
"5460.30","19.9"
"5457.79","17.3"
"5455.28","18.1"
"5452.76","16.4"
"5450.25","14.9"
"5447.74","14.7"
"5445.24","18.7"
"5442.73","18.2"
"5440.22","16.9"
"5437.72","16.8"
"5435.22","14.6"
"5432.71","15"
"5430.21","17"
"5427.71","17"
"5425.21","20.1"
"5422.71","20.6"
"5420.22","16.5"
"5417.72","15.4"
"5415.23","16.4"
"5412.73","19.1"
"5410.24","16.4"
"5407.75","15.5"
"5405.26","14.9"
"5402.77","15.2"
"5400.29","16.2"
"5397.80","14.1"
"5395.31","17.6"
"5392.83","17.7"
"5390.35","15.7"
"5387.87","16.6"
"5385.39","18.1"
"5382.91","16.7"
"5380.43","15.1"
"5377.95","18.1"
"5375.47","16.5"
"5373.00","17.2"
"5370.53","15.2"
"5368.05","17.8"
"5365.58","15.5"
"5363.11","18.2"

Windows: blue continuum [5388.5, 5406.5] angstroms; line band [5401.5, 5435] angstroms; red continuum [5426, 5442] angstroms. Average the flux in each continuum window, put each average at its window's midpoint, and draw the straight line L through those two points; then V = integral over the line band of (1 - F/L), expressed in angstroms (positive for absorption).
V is -1.2 angstroms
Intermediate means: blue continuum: 15.9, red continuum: 16.4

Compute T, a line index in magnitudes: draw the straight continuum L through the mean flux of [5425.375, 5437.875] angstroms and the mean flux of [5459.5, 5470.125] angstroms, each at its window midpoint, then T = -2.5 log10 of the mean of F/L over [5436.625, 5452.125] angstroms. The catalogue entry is 0.010 mag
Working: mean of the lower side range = 16.4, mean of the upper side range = 17.7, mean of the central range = 16.7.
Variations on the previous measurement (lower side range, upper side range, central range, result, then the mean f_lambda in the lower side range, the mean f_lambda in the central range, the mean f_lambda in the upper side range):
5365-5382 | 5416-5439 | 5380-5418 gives 0.026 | 16.5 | 16.3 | 17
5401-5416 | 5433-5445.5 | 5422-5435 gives -0.063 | 16.2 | 17.6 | 16.7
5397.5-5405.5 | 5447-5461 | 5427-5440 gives 0.007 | 15.2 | 16.1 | 16.8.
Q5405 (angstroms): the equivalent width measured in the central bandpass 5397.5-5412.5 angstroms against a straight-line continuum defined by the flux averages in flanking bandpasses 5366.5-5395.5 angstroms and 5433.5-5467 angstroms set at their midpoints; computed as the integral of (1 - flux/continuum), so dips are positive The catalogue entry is 1.03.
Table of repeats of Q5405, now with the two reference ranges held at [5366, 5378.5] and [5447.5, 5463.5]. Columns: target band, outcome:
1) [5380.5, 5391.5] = 0.2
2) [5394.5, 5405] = 0.8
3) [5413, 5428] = -0.6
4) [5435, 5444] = 0.2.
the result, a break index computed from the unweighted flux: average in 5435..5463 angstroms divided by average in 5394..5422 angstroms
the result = 1.06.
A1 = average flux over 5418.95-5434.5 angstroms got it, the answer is 17.6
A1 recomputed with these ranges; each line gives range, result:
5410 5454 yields 16.9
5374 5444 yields 16.7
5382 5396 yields 17.1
